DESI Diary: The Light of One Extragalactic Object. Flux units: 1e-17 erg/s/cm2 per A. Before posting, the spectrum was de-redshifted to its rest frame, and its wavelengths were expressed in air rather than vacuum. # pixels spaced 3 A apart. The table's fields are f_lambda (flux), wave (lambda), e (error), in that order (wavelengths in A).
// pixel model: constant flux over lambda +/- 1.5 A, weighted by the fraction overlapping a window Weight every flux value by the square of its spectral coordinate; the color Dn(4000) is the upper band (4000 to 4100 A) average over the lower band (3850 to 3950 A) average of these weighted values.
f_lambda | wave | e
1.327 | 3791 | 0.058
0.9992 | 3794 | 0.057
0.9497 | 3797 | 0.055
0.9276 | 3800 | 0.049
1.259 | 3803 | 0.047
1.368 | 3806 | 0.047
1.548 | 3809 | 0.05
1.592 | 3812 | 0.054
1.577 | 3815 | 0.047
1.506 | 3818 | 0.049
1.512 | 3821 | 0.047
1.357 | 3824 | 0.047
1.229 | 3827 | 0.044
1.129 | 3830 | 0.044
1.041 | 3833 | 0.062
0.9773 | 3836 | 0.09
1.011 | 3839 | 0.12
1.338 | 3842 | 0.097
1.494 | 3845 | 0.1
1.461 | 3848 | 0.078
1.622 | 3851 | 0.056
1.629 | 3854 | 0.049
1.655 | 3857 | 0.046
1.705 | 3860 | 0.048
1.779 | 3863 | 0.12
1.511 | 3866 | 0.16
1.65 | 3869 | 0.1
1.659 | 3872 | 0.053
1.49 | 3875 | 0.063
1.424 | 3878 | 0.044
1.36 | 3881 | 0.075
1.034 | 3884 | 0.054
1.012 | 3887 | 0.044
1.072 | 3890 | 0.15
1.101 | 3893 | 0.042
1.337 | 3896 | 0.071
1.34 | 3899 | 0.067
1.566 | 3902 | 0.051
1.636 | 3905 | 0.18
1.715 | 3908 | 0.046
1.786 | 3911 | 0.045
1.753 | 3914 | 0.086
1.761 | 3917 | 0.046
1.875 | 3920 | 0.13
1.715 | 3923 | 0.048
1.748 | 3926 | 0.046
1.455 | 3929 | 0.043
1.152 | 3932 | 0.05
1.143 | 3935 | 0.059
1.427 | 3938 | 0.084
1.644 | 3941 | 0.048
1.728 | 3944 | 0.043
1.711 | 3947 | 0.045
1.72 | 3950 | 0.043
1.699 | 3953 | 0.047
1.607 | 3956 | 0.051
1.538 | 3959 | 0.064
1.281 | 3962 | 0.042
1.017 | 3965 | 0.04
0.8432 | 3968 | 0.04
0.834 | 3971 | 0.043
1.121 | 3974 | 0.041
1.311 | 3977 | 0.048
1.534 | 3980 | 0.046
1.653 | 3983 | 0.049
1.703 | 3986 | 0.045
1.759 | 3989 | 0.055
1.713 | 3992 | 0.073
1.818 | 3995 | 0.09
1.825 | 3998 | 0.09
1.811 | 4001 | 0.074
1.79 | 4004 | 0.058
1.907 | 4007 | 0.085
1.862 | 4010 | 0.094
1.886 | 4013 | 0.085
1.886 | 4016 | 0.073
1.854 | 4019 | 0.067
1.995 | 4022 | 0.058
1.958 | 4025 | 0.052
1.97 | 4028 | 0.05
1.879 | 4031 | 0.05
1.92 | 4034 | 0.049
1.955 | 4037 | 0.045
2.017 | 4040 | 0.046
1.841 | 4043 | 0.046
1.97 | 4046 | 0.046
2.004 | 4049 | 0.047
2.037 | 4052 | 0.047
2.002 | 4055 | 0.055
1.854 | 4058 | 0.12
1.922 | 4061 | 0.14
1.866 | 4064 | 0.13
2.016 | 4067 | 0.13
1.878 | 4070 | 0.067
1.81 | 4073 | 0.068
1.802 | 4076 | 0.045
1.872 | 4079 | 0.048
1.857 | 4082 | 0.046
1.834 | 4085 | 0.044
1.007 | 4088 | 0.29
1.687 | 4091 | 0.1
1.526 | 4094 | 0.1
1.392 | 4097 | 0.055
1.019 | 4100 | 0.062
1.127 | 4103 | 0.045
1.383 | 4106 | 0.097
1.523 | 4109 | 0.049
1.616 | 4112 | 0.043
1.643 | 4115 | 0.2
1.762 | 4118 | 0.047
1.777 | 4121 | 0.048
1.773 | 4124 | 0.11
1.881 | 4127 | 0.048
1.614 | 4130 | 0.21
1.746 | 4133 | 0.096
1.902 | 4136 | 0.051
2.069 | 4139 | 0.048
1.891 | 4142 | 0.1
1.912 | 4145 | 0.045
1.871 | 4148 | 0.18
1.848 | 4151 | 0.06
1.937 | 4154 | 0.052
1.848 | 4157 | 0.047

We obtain 1.3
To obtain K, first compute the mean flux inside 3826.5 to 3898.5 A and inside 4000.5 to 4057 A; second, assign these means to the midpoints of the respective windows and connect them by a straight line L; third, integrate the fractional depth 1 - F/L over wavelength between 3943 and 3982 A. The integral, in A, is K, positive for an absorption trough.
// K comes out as 7.3 A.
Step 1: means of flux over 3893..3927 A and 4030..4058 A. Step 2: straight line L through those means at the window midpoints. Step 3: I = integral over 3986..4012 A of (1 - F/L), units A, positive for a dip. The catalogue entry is 0.6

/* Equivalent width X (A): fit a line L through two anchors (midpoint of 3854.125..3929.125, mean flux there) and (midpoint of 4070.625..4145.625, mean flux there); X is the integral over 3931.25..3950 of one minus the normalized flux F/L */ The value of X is 0.7 A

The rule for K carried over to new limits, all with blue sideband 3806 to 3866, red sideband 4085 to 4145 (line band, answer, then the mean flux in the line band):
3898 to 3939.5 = -2.7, 1.58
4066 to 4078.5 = -2.3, 1.87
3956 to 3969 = 2.4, 1.23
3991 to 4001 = -1.7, 1.79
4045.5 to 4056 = -2.9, 2.01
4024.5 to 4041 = -4.1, 1.95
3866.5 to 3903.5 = 3.0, 1.34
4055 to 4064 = -1.9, 1.9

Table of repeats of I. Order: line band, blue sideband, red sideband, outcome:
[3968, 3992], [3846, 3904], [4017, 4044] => 5.1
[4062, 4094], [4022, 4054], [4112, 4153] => 2.4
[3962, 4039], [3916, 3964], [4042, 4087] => 3.0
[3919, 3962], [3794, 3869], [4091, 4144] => -2.7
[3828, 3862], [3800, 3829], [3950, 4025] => 1.7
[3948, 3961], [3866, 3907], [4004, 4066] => 0.0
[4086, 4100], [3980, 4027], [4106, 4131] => 2.7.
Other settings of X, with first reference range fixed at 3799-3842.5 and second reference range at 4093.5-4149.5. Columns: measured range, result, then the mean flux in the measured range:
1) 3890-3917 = -2.3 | 1.52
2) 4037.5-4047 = -2.3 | 1.94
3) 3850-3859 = -2.1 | 1.64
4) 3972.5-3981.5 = 1.0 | 1.32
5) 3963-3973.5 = 3.8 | 0.938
